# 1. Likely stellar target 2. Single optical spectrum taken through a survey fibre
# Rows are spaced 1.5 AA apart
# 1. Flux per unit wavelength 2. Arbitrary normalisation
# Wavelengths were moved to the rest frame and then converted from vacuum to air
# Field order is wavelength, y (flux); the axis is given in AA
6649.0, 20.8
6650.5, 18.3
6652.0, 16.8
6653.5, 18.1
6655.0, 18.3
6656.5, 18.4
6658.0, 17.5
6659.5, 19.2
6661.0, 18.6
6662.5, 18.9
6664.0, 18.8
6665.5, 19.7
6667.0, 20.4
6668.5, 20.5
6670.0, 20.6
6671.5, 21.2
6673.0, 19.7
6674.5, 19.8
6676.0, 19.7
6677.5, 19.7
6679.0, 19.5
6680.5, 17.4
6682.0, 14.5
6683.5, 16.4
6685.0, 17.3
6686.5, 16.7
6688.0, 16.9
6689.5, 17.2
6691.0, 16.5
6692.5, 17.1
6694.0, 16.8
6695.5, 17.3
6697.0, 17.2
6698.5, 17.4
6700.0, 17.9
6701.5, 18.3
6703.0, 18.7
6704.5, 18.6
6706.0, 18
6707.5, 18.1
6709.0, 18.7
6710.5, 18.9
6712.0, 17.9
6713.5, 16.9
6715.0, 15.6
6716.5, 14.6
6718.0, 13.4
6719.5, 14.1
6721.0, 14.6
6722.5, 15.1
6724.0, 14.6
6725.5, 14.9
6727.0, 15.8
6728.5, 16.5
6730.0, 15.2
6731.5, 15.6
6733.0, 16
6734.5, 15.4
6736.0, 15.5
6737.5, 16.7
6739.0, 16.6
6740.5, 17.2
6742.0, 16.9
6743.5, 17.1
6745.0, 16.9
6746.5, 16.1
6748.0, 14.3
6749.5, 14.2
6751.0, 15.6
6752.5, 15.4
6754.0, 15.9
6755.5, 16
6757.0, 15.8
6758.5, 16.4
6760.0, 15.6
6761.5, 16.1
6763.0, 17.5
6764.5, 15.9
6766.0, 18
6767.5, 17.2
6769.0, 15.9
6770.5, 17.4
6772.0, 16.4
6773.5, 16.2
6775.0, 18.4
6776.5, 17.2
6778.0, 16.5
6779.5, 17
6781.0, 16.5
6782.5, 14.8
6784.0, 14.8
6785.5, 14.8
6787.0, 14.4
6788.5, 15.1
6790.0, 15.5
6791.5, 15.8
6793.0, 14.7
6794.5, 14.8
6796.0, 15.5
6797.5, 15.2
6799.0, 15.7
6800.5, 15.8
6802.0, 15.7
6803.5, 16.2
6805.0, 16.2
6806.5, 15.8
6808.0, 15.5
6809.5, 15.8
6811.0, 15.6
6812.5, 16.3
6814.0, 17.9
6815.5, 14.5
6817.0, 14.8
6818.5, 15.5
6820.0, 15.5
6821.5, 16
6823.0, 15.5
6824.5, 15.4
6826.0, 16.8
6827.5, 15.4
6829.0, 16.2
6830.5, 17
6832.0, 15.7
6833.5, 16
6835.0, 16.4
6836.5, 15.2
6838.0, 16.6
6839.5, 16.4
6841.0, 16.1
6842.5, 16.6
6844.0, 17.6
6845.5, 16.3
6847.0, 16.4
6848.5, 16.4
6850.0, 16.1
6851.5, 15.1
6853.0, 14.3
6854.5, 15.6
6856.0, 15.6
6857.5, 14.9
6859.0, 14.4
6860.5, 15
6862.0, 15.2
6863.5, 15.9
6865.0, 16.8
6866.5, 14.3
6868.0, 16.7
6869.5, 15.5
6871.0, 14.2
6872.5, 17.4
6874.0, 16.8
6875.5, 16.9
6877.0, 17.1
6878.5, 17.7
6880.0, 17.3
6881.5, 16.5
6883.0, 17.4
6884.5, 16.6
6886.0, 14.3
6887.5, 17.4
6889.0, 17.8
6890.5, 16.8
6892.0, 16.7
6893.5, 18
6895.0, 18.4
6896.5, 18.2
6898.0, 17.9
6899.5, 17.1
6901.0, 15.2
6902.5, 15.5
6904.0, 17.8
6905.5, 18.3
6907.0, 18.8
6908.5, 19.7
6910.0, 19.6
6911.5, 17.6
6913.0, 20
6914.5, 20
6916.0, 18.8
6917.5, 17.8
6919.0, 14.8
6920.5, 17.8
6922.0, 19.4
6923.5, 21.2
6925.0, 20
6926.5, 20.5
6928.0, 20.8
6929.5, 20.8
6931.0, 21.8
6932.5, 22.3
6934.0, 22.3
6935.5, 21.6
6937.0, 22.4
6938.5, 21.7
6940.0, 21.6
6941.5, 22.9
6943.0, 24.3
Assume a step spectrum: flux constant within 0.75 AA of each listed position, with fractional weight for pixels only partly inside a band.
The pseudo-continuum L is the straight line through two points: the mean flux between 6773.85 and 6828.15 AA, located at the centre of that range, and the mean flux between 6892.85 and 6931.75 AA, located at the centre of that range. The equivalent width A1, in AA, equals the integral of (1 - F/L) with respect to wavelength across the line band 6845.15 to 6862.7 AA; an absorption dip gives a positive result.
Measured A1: 1.8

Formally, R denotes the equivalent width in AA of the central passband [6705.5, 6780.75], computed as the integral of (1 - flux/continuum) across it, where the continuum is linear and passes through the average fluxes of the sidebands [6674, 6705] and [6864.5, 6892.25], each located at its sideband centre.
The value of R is 4.7 AA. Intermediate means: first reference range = 17.6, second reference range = 16.5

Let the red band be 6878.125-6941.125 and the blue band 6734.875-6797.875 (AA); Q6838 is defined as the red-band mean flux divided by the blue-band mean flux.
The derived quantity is 1.17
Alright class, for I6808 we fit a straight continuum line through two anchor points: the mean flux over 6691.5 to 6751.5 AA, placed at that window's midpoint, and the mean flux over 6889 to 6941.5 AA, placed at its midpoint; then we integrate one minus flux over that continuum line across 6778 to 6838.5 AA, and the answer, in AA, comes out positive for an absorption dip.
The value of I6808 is 6.7 AA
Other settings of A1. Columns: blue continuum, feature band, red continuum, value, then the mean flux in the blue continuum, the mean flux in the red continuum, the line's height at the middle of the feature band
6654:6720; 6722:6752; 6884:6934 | 3.7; 17.9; 18.5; 18.1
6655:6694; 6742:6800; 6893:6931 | 8.0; 18.5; 18.6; 18.5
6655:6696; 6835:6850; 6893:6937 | 2.0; 18.4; 19.1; 18.9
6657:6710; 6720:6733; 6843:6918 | 1.9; 18.3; 16.8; 18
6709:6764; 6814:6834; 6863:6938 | 1.5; 15.9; 18.1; 17.1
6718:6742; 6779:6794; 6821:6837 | 0.5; 15.6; 16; 15.8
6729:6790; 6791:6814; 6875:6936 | 1.5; 16.1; 18.4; 16.8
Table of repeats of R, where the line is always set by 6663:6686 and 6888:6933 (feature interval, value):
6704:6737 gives 5.0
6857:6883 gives 3.6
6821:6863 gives 6.4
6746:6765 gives 3.1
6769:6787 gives 2.5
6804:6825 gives 3.4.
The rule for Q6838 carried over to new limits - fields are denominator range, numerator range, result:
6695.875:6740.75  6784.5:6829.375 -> 0.95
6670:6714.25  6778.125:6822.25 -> 0.87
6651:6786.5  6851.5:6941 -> 1.05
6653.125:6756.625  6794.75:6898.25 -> 0.94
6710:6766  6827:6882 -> 1.01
